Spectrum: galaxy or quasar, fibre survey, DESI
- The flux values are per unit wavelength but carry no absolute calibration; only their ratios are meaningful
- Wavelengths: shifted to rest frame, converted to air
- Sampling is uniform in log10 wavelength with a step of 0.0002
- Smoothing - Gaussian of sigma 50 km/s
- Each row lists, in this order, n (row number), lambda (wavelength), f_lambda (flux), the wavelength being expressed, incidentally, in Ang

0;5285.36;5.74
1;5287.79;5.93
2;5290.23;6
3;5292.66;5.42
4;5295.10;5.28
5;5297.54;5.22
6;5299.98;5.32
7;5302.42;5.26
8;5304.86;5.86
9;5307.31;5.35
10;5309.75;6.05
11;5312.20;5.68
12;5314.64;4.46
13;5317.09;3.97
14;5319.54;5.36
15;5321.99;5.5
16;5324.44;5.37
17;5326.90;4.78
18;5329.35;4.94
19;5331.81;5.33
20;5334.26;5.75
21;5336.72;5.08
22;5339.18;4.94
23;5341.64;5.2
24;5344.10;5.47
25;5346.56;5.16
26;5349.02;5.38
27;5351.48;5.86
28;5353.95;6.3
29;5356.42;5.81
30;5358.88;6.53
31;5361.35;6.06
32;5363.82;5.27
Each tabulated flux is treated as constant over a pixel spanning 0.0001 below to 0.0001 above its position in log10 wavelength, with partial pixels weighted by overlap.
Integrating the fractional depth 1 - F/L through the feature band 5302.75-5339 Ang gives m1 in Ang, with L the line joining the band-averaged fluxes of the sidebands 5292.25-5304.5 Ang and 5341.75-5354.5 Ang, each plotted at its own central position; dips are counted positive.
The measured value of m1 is 1.3 Ang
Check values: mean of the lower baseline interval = 5.33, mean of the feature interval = 5.24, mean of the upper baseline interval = 5.56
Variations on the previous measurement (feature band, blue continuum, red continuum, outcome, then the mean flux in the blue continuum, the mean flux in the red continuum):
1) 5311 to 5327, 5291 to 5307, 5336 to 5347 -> 0.8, 5.41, 5.17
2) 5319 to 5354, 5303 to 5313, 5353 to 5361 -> 3.9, 5.7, 6.19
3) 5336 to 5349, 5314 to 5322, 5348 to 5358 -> 0.8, 4.74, 5.87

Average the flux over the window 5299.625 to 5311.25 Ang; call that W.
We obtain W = 5.59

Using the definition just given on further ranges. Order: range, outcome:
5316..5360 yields 5.38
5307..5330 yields 5.14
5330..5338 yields 5.35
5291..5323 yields 5.3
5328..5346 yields 5.24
